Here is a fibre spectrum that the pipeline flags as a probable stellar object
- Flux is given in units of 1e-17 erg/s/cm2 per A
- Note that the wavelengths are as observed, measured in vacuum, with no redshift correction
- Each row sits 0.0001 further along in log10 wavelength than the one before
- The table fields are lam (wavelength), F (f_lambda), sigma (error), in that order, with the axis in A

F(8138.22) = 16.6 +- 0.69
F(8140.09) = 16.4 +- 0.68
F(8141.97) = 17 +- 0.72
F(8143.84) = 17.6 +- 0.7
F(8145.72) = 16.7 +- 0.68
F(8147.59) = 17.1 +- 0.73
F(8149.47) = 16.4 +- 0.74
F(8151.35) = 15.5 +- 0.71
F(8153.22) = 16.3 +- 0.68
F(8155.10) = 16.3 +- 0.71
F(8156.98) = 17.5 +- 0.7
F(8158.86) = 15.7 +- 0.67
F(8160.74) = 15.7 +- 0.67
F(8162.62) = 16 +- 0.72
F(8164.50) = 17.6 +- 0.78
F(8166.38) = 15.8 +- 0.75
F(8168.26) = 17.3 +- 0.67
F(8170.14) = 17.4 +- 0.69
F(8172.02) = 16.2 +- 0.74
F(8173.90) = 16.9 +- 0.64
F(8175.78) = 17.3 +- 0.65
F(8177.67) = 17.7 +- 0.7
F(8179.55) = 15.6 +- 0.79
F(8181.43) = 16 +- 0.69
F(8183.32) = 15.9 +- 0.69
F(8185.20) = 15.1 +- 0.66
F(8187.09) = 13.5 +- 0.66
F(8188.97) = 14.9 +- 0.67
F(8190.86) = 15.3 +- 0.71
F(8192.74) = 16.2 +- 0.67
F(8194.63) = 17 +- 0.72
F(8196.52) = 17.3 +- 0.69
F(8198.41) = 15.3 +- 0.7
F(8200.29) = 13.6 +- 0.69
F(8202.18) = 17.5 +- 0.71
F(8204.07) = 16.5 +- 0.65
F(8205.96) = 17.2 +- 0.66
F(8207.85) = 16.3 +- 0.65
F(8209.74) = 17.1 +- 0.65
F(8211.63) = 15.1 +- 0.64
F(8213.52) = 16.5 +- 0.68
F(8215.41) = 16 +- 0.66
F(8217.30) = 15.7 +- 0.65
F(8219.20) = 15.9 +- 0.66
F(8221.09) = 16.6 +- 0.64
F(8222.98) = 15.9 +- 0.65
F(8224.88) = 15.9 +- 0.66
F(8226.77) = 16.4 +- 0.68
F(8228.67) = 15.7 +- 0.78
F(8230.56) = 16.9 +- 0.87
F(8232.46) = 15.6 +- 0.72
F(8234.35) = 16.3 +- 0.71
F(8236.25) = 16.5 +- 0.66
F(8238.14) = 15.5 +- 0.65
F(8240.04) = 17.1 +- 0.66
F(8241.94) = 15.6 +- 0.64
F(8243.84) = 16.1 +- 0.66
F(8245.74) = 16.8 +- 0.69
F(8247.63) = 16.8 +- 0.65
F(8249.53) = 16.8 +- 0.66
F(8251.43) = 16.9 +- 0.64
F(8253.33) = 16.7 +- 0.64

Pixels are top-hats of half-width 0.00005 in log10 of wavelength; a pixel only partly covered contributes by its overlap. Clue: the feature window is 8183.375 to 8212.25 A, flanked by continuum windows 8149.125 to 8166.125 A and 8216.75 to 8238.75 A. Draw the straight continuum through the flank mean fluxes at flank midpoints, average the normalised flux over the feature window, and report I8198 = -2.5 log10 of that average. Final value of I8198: 0.02 mag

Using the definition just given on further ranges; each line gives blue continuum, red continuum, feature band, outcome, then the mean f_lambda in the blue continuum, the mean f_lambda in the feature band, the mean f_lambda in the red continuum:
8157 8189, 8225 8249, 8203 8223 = 0.00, 16.2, 16.3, 16.3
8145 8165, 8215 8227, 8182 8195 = 0.06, 16.4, 15.4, 16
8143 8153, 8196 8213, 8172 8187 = 0.01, 16.6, 16.2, 16.2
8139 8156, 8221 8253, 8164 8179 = -0.03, 16.6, 17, 16.3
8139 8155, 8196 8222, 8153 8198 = 0.01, 16.6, 16.3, 16.2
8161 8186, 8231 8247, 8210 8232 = 0.02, 16.5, 16.1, 16.2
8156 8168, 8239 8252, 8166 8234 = 0.02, 16.4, 16.1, 16.6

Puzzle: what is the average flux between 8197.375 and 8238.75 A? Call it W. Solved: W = 16.1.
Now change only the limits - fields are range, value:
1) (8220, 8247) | 16.2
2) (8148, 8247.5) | 16.2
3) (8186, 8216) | 16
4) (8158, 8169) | 16.3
